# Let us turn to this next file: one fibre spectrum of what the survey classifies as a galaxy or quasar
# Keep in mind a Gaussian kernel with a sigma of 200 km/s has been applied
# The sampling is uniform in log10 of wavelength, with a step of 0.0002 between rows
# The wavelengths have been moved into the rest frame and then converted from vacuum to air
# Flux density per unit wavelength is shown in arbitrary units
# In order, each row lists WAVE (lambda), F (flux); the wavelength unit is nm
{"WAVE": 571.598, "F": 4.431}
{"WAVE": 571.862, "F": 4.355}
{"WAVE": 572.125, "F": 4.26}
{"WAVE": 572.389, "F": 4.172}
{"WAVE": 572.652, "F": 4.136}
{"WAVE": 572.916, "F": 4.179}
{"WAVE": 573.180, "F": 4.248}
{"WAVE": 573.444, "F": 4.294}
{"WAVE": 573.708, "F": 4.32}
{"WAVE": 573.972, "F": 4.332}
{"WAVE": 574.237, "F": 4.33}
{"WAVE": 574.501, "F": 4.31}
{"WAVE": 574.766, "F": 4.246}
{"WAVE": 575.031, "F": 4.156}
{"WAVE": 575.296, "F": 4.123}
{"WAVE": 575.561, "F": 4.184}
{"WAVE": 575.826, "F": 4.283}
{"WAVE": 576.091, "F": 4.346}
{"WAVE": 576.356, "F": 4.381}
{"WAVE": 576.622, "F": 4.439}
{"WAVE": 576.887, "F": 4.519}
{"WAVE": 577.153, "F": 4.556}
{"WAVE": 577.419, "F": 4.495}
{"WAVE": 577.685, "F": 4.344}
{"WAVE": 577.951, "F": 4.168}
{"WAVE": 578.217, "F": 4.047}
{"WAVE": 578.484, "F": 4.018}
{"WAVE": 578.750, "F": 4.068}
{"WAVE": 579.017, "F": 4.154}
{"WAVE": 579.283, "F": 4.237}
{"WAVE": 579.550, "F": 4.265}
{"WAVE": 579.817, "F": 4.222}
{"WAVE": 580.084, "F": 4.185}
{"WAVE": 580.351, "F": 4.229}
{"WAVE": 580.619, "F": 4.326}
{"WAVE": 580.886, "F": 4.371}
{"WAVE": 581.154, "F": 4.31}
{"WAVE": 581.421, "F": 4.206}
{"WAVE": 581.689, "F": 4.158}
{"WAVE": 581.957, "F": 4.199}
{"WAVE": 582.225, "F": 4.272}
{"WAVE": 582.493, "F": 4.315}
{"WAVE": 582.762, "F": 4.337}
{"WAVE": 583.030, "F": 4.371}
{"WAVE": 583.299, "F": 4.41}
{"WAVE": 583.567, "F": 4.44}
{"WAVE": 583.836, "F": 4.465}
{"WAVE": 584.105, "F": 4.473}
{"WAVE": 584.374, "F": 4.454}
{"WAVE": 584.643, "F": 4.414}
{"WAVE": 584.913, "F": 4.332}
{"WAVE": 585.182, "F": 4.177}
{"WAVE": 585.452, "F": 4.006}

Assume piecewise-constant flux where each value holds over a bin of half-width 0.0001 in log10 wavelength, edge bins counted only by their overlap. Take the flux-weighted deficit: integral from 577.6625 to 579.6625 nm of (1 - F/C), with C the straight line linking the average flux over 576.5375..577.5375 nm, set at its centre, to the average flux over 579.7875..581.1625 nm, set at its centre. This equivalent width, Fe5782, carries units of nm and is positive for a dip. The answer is 0.11 nm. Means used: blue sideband 4.51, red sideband 4.27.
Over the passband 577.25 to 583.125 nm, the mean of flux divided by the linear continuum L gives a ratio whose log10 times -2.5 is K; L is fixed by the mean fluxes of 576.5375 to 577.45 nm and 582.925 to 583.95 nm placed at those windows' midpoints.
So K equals 0.06 mag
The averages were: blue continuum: 4.51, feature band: 4.24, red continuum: 4.42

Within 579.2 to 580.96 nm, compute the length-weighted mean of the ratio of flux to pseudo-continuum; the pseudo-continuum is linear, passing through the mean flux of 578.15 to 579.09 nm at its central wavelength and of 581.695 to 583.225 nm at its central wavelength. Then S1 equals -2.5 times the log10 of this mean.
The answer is -0.03 mag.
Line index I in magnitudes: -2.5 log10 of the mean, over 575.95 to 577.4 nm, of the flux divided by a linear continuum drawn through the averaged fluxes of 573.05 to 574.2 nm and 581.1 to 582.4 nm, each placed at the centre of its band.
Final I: -0.04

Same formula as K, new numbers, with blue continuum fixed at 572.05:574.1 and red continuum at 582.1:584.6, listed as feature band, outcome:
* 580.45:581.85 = 0.02 mag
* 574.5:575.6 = 0.02 mag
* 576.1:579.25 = 0.00 mag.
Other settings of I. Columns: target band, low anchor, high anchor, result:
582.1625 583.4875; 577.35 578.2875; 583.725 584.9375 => 0.011 mag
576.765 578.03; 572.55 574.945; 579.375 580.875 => -0.041 mag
